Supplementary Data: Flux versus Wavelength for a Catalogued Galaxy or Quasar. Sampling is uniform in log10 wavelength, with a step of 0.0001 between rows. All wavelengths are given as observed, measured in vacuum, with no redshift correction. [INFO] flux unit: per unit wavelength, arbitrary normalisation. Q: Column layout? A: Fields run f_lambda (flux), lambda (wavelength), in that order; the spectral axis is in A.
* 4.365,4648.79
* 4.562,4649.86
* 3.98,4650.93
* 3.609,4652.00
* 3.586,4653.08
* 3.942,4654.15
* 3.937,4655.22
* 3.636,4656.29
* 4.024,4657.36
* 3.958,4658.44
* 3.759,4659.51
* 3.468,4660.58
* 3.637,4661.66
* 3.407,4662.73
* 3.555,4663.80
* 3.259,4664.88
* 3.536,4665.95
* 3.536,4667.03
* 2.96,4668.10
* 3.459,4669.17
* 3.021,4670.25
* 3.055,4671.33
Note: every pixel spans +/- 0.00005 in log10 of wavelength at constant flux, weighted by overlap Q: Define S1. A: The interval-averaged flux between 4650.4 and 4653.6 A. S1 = 3.72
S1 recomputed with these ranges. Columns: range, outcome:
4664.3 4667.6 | 3.44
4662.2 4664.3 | 3.49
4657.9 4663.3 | 3.65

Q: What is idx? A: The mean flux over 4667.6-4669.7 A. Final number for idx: 3.22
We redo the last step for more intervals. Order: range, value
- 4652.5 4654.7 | 3.75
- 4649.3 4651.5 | 4.27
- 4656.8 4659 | 3.98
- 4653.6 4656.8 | 3.85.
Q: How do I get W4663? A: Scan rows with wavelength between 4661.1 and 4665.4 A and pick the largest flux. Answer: 3.637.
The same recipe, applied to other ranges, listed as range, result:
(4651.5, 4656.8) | 3.942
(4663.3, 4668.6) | 3.555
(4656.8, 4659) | 4.024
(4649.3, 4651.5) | 4.562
